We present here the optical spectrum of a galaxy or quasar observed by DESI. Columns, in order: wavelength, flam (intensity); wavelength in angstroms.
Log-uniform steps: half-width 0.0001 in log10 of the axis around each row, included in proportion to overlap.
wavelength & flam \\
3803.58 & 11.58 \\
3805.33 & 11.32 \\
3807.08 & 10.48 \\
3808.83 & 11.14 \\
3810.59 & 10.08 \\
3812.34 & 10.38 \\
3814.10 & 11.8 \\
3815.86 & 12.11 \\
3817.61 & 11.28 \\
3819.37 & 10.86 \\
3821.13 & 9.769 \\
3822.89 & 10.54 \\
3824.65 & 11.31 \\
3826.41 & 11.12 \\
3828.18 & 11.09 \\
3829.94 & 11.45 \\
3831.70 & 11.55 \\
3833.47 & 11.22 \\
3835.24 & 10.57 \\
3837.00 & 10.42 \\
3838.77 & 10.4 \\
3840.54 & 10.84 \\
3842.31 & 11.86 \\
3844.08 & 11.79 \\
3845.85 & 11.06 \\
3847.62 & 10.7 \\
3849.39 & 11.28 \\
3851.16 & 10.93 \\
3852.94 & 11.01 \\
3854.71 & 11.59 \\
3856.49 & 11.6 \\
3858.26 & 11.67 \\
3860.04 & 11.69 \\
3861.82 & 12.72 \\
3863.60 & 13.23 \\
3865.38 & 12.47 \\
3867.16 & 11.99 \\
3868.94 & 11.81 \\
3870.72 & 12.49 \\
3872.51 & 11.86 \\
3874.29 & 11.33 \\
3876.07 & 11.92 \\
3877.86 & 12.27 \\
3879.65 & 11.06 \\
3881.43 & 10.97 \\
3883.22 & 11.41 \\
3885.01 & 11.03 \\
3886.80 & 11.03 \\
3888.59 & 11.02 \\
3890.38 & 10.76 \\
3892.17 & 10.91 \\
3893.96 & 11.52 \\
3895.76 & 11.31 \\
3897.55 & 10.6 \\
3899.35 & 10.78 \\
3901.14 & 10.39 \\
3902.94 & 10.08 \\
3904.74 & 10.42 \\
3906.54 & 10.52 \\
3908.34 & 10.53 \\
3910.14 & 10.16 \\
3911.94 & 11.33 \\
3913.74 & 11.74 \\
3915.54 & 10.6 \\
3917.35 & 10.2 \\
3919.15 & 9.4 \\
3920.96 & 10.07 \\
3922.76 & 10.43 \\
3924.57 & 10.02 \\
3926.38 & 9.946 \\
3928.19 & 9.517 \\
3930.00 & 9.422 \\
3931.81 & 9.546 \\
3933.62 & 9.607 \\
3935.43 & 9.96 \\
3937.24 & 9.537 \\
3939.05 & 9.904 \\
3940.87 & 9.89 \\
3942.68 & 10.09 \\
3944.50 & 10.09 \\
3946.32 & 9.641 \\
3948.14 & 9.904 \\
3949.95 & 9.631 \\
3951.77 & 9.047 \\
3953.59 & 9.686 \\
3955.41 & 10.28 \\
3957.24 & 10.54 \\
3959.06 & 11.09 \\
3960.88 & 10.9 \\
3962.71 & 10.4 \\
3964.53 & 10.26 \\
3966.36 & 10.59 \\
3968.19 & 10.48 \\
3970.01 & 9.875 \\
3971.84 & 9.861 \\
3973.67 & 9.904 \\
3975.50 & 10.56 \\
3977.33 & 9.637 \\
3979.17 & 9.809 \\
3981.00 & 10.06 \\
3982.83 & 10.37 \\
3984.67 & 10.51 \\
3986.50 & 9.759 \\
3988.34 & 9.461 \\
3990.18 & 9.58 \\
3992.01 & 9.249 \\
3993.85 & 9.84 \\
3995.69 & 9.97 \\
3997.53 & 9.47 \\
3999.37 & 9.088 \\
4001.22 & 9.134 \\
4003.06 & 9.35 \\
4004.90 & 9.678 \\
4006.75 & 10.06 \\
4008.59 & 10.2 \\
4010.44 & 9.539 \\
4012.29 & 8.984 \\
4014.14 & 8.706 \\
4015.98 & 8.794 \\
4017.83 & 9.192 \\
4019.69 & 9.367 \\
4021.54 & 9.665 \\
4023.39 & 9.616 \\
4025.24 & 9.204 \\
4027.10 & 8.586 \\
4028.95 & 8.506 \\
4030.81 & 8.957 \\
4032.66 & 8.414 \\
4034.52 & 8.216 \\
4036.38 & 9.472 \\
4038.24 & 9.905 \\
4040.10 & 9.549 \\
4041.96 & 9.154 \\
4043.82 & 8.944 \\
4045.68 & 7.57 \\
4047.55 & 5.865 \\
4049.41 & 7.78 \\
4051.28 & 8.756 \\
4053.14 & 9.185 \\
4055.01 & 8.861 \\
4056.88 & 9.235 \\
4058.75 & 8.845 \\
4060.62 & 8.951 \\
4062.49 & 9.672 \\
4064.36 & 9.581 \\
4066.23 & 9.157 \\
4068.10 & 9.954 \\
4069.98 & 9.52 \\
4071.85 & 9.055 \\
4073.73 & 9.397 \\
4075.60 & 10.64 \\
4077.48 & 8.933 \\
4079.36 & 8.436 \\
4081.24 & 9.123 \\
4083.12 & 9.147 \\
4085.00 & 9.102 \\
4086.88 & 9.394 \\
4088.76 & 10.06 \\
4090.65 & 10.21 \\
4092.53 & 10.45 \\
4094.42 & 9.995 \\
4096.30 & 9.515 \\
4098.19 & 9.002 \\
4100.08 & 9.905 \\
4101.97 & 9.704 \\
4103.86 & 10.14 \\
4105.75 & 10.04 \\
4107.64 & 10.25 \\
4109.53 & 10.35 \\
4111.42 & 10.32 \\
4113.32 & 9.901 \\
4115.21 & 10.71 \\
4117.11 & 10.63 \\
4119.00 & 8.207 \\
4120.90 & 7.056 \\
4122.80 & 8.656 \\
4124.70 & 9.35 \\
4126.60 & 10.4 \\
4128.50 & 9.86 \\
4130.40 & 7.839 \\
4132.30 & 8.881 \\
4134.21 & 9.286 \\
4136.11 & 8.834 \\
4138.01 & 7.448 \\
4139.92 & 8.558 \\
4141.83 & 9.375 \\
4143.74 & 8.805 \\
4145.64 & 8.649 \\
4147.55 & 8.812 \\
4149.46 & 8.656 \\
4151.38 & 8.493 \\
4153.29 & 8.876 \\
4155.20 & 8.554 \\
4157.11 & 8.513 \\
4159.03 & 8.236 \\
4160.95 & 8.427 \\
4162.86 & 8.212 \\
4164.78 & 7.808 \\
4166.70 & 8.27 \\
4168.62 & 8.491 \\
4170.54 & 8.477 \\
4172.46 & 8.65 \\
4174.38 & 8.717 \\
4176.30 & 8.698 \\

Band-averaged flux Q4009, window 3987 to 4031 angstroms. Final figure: 9.35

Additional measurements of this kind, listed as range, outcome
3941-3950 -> 9.9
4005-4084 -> 9.07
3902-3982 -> 10.1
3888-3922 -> 10.6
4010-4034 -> 9.02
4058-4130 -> 9.56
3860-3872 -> 12.4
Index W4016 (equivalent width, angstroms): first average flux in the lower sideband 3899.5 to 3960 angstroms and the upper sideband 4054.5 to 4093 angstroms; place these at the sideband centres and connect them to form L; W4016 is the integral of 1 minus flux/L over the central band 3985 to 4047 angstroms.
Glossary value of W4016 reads 2.90 angstroms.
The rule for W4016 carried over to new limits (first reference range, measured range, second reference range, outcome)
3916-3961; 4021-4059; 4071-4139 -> 3.4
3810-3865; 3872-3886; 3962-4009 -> -0.8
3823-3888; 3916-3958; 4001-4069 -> 2.1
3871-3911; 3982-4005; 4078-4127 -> 1.5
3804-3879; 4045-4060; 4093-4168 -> 2.2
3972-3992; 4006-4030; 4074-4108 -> 1.4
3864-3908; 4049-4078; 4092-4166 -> 1.3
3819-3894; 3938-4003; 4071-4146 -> 3.2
